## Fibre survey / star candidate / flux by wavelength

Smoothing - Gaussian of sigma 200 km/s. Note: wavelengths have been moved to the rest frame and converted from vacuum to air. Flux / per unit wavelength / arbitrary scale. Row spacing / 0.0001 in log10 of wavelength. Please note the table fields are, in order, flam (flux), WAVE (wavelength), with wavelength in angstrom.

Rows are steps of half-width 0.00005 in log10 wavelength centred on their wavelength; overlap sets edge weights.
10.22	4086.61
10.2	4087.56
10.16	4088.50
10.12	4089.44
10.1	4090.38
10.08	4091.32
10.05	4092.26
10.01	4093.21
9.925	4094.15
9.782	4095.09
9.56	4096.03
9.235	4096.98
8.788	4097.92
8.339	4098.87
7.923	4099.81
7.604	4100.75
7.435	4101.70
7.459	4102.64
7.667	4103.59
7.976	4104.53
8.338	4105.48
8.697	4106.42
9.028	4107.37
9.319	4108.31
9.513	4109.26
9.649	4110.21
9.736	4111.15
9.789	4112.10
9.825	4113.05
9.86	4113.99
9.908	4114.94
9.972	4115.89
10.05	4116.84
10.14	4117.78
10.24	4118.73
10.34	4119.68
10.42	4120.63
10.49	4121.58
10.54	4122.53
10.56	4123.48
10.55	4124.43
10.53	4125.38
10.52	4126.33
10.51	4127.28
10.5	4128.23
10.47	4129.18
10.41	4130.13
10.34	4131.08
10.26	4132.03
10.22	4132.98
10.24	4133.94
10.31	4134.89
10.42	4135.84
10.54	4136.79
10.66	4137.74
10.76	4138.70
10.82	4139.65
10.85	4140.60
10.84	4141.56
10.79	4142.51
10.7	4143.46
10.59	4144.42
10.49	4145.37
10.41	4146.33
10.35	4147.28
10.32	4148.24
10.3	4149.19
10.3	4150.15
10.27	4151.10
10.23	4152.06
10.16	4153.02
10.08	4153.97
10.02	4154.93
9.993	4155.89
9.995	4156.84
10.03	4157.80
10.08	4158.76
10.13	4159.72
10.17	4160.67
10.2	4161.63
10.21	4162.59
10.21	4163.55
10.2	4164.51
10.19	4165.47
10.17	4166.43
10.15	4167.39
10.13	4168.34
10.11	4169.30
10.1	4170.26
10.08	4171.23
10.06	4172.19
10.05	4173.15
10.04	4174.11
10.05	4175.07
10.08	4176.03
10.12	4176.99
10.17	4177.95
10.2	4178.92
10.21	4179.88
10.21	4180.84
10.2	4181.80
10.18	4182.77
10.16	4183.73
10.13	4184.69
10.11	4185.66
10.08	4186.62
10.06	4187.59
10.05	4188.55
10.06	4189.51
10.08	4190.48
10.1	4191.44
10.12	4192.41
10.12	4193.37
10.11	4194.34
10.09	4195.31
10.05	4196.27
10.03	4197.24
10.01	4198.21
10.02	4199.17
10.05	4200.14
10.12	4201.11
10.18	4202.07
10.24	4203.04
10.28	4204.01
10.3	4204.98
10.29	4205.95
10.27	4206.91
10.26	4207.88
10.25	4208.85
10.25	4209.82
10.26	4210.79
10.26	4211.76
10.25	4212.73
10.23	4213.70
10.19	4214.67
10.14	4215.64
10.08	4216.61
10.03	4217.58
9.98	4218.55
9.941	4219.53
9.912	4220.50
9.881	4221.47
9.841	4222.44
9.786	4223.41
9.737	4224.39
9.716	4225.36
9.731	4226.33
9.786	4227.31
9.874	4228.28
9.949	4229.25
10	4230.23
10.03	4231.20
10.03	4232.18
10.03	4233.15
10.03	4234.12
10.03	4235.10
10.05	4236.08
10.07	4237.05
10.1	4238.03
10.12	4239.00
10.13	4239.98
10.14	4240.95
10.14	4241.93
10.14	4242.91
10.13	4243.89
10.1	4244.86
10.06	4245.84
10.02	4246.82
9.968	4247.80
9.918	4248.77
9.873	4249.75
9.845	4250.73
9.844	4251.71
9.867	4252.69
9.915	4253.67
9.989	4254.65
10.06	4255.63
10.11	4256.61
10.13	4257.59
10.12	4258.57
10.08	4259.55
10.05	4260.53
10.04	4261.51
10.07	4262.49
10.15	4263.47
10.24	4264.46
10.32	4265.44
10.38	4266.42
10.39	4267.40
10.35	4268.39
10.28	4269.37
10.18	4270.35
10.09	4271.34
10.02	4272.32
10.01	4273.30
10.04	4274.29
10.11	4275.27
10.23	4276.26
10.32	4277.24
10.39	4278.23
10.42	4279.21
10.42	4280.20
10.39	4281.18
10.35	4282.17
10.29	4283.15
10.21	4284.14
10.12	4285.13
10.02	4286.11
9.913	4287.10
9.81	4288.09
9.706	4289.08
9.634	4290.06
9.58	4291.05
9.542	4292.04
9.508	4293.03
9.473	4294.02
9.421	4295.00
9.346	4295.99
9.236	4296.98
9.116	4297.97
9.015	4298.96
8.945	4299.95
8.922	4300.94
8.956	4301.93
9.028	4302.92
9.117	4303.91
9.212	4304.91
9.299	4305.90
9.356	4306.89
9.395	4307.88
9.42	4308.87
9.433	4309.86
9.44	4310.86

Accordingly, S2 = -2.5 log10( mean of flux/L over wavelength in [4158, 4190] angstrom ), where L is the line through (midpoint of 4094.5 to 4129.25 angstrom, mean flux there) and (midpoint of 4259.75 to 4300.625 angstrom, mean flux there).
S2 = -0.05 mag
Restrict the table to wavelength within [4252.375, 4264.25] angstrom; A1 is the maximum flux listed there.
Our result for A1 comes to 10.15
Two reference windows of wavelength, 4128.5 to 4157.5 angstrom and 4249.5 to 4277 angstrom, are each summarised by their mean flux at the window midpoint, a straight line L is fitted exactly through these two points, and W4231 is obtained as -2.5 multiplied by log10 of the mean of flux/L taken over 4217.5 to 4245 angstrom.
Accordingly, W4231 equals 0.02 mag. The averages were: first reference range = 10.4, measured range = 9.98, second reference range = 10.1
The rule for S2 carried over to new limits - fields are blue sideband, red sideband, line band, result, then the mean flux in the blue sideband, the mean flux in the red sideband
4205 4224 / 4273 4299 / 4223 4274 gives 0.00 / 10.1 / 9.89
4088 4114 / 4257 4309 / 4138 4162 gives -0.11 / 9.13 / 9.84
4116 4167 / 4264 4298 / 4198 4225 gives 0.01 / 10.4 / 10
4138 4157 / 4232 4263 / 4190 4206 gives 0.01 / 10.4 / 10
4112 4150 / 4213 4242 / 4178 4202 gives 0.00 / 10.4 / 9.99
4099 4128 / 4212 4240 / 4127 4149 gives -0.10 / 9.48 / 9.99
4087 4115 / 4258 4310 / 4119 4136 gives -0.13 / 9.19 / 9.82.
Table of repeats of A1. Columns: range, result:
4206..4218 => 10.27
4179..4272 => 10.39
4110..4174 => 10.85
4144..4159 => 10.59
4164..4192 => 10.21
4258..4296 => 10.42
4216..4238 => 10.08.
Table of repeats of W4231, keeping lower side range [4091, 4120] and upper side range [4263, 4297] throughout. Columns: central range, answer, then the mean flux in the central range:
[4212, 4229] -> -0.021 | 9.95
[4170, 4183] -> -0.062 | 10.1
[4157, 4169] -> -0.073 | 10.2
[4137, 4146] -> -0.142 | 10.7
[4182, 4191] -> -0.056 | 10.1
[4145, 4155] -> -0.093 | 10.3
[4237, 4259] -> -0.016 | 10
